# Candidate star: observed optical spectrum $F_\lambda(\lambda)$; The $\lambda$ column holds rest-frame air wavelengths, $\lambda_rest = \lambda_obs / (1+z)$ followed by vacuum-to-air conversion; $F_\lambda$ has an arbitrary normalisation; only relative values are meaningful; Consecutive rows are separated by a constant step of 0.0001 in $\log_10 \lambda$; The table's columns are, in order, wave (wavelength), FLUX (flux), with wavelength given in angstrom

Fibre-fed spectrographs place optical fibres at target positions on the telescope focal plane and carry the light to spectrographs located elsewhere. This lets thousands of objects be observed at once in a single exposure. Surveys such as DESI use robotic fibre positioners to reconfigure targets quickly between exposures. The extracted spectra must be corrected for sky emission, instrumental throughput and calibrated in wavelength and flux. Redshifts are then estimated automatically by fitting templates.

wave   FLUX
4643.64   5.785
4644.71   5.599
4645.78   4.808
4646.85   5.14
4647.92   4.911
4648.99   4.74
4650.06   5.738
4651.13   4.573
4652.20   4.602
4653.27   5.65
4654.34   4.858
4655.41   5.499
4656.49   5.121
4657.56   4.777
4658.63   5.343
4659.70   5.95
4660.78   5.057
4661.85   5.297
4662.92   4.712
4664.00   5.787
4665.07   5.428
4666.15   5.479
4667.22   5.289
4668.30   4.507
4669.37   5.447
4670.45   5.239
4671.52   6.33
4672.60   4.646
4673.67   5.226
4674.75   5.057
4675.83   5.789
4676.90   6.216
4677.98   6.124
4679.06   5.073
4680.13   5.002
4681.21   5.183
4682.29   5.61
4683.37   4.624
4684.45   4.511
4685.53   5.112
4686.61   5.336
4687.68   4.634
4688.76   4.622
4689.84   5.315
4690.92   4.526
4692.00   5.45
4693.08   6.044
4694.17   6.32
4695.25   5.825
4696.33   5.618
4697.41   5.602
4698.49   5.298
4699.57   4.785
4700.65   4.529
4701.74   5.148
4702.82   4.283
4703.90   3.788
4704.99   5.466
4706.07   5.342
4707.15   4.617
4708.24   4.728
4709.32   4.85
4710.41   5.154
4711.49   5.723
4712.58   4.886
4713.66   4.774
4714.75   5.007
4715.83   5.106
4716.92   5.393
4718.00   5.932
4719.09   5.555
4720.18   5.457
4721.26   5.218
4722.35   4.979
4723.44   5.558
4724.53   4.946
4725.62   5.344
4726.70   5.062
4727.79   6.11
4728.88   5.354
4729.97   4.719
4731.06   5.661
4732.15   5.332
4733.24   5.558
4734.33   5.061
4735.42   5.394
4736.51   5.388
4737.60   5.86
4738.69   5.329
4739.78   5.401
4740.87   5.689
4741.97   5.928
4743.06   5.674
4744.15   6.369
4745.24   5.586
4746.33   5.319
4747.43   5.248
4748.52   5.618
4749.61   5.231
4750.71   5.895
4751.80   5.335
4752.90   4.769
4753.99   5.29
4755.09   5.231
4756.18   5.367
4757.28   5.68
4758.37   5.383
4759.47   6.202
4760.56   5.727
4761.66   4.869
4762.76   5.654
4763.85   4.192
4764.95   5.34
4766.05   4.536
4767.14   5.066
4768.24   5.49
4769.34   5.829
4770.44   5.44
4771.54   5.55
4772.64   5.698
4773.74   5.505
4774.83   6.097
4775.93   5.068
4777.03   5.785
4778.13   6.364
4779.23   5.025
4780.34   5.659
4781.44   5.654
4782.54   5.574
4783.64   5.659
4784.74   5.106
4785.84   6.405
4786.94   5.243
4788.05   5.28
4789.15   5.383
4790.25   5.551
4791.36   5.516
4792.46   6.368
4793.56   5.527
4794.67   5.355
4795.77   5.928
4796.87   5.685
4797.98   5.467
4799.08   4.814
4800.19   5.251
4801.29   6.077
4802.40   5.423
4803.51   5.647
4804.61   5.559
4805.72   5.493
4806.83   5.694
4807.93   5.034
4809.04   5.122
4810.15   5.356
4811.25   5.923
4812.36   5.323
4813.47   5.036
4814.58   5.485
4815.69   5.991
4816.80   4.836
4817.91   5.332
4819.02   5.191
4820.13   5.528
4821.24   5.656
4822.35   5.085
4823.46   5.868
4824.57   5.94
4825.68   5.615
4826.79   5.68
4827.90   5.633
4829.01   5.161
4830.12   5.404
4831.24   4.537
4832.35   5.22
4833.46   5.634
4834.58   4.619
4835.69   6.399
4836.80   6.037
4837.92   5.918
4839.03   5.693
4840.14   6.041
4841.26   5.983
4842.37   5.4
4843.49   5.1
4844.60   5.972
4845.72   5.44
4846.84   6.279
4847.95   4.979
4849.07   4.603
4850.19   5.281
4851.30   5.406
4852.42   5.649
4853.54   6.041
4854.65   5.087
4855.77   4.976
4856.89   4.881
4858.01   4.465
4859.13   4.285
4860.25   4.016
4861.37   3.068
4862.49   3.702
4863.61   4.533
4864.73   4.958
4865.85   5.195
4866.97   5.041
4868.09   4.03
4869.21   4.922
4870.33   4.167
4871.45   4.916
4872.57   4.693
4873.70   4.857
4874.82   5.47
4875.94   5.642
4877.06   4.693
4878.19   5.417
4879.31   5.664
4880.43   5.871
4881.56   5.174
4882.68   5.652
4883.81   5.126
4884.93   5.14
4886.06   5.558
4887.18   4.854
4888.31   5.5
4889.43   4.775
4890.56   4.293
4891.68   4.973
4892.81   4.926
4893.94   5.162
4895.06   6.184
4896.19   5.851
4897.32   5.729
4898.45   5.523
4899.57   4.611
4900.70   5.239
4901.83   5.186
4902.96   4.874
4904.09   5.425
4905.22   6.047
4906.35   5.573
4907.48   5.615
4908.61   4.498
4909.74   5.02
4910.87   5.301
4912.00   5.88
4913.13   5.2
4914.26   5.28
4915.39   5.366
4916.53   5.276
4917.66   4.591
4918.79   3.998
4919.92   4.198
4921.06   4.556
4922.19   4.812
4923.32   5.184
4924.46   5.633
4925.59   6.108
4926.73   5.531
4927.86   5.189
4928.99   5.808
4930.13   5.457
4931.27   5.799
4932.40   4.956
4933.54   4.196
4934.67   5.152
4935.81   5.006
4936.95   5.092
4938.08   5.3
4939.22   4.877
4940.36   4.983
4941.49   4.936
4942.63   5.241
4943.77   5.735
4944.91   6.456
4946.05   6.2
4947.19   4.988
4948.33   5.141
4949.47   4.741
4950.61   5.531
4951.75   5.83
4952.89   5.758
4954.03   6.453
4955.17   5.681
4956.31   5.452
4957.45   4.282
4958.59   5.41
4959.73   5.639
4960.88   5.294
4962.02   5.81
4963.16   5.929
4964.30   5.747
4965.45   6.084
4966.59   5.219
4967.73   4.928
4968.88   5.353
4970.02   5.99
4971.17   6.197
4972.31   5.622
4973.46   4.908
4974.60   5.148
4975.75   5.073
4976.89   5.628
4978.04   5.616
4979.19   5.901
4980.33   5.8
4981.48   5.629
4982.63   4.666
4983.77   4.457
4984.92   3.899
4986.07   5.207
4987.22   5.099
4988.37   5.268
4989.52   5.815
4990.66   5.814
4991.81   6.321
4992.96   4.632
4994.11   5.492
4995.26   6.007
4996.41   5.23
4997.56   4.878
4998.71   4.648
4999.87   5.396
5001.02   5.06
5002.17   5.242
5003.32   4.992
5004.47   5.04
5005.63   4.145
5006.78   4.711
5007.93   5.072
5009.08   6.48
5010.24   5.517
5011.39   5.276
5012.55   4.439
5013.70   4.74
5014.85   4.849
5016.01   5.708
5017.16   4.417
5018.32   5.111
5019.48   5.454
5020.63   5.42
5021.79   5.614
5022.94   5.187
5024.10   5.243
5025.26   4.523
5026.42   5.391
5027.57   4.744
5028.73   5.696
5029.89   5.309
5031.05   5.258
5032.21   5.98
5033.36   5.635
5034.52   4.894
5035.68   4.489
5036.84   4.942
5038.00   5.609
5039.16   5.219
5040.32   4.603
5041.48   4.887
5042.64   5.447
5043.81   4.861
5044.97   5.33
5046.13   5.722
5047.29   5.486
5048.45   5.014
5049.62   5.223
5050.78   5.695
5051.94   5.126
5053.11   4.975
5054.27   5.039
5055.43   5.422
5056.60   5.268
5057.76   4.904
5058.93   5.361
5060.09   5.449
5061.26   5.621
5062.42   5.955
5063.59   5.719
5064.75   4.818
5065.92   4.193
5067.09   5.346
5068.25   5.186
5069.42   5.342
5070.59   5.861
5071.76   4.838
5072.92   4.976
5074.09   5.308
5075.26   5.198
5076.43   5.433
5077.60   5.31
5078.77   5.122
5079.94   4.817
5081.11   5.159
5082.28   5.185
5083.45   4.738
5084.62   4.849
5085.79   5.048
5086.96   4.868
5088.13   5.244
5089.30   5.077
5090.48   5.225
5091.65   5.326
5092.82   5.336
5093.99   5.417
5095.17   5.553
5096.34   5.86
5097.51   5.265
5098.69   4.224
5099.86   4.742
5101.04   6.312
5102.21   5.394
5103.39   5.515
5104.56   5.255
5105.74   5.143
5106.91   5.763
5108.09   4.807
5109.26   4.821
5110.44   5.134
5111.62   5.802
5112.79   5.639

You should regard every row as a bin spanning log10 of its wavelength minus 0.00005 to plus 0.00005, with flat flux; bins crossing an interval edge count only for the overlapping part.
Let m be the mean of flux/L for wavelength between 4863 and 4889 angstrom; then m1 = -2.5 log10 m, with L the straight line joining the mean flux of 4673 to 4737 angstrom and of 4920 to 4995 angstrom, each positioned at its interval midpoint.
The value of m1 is 0.05 mag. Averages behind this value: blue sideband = 5.22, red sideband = 5.37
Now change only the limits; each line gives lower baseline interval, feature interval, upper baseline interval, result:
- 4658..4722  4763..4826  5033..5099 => -0.05 mag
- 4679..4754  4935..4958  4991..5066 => -0.03 mag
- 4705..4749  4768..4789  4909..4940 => -0.06 mag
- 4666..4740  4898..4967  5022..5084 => -0.02 mag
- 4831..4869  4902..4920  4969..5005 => 0.01 mag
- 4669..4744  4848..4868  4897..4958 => 0.11 mag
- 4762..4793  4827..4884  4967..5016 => 0.05 mag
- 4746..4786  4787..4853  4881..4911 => -0.03 mag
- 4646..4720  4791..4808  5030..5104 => -0.07 mag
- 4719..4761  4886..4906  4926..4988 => 0.03 mag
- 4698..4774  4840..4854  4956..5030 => -0.05 mag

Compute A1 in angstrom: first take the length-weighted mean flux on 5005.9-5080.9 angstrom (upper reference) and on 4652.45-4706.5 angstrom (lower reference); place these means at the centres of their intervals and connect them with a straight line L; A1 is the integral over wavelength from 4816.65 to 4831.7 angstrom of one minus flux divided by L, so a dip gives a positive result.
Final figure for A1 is -0.5 angstrom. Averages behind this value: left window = 5.23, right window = 5.21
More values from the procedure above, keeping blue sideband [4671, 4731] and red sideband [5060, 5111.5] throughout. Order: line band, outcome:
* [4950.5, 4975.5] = -1.6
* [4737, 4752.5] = -1.1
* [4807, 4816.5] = -0.3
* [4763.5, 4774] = -0.1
